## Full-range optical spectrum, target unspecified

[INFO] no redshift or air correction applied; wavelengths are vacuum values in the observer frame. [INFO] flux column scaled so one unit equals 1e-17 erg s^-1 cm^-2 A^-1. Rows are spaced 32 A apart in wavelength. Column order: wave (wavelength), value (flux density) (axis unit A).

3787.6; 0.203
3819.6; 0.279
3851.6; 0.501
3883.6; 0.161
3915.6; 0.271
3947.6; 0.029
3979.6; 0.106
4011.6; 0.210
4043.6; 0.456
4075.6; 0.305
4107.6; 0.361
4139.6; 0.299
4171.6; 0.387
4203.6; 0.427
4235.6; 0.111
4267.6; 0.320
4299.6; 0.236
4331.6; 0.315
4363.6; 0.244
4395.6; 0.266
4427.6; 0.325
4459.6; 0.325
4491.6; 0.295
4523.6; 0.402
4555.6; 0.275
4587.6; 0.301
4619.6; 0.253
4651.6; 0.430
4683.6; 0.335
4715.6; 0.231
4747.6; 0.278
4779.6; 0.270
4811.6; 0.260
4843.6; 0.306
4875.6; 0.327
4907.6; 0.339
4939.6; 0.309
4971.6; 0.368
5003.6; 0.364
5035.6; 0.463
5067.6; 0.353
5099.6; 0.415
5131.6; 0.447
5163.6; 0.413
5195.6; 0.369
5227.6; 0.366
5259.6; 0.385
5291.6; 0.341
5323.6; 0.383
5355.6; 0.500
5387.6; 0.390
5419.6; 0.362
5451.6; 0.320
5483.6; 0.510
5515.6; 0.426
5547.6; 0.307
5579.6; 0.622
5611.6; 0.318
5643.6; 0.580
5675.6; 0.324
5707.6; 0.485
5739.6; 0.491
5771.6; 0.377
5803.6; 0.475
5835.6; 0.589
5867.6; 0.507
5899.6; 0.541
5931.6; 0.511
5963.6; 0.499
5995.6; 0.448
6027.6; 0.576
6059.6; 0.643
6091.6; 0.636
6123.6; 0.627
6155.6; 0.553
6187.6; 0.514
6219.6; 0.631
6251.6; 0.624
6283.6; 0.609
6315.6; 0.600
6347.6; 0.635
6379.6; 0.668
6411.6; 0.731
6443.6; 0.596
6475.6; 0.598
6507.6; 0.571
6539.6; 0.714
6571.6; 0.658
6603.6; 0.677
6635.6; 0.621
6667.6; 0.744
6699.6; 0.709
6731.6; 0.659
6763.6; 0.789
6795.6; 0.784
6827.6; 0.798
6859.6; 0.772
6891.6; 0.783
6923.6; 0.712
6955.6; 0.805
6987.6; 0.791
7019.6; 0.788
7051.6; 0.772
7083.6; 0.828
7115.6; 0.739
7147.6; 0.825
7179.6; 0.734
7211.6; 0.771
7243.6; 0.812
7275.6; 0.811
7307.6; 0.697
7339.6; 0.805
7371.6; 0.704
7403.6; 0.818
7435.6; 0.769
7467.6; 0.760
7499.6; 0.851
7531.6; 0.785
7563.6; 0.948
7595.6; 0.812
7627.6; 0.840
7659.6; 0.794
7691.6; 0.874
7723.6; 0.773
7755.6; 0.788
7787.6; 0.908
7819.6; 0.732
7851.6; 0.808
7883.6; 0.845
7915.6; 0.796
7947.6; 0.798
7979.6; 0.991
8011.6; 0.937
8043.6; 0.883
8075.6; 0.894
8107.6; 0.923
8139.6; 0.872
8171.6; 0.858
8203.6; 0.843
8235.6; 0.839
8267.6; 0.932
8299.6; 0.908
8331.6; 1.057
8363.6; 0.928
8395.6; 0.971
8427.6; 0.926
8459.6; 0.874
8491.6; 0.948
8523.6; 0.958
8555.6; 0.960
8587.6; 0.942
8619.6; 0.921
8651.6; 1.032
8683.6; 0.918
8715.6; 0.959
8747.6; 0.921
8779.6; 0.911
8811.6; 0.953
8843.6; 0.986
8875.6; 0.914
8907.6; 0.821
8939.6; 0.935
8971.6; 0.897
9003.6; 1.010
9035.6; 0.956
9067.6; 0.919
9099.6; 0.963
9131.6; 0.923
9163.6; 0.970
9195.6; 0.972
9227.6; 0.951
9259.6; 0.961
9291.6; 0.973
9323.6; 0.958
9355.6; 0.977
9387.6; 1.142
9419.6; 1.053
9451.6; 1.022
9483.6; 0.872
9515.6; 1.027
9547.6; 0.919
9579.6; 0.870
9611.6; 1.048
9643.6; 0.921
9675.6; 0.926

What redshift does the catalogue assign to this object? 0.510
